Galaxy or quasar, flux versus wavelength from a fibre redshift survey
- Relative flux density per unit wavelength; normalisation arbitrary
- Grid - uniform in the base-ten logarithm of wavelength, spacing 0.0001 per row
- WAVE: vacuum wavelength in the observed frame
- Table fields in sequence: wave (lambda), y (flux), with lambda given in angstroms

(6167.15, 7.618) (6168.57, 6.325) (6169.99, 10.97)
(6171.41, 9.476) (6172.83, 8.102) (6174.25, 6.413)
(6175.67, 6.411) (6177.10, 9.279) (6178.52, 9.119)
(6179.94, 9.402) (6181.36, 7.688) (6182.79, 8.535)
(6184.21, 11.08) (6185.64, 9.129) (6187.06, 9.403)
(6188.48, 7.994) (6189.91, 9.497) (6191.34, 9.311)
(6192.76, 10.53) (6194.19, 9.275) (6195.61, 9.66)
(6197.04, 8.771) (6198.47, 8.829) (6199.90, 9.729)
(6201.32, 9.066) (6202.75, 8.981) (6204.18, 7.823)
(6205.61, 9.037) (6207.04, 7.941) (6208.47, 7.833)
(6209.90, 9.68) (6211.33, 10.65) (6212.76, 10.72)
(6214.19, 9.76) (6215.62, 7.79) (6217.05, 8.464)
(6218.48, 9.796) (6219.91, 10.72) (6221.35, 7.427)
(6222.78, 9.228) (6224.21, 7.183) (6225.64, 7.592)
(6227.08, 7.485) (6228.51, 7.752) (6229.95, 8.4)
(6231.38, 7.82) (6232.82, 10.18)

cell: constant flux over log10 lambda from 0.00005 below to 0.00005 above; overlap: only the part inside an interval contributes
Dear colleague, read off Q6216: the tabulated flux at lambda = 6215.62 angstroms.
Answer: 7.79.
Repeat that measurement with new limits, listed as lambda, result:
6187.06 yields 9.403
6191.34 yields 9.311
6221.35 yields 7.427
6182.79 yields 8.535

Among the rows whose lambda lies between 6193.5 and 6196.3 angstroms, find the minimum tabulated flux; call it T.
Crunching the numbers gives 9.275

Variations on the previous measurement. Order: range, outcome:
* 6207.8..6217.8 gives 7.79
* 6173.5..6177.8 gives 6.411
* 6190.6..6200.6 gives 8.771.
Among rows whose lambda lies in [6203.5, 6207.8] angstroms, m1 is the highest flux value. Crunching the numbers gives 9.037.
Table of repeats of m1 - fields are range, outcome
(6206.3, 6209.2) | 7.941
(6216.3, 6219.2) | 9.796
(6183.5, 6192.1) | 11.08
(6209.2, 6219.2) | 10.72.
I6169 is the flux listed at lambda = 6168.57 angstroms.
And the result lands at 6.325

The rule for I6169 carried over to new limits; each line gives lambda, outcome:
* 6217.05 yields 8.464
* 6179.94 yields 9.402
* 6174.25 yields 6.413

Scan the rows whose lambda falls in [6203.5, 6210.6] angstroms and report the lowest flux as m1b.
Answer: 7.823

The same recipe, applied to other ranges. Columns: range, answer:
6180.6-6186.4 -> 7.688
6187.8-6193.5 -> 7.994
